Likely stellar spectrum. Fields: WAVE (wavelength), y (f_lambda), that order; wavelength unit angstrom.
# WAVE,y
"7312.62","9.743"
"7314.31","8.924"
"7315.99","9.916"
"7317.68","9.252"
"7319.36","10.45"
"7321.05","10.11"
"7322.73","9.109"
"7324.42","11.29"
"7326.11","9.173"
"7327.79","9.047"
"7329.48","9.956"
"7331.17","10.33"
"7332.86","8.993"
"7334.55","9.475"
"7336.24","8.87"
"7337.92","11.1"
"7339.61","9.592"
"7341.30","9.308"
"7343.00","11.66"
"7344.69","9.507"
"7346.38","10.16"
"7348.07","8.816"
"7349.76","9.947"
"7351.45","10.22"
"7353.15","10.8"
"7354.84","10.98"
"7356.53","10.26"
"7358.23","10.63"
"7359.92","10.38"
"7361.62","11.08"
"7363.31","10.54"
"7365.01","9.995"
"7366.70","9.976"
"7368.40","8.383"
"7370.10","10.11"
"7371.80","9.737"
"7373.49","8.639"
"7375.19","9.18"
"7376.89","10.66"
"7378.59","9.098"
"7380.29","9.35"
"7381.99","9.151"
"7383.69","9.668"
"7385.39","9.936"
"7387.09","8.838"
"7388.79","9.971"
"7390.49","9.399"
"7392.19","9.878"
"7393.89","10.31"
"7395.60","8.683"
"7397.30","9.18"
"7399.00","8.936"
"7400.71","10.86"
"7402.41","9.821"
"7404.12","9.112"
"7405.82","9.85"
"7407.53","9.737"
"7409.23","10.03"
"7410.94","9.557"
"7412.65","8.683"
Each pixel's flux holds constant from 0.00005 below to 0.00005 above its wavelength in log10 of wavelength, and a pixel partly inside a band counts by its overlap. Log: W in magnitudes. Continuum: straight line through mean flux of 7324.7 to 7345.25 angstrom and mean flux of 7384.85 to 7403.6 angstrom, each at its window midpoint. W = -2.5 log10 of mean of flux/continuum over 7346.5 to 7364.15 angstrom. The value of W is -0.07 mag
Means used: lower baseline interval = 9.79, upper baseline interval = 9.6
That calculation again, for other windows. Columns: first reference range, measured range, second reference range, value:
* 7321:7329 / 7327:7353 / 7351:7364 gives 0.03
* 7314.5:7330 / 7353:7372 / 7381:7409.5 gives -0.06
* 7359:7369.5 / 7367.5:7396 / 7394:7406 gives 0.04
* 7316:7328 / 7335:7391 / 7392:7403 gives -0.02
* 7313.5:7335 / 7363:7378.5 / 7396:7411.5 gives 0.00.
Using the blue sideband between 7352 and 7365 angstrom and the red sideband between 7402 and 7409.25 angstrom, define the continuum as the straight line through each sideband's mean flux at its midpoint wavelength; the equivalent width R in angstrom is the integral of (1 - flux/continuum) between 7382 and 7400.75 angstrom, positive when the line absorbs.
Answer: 0.79 angstrom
